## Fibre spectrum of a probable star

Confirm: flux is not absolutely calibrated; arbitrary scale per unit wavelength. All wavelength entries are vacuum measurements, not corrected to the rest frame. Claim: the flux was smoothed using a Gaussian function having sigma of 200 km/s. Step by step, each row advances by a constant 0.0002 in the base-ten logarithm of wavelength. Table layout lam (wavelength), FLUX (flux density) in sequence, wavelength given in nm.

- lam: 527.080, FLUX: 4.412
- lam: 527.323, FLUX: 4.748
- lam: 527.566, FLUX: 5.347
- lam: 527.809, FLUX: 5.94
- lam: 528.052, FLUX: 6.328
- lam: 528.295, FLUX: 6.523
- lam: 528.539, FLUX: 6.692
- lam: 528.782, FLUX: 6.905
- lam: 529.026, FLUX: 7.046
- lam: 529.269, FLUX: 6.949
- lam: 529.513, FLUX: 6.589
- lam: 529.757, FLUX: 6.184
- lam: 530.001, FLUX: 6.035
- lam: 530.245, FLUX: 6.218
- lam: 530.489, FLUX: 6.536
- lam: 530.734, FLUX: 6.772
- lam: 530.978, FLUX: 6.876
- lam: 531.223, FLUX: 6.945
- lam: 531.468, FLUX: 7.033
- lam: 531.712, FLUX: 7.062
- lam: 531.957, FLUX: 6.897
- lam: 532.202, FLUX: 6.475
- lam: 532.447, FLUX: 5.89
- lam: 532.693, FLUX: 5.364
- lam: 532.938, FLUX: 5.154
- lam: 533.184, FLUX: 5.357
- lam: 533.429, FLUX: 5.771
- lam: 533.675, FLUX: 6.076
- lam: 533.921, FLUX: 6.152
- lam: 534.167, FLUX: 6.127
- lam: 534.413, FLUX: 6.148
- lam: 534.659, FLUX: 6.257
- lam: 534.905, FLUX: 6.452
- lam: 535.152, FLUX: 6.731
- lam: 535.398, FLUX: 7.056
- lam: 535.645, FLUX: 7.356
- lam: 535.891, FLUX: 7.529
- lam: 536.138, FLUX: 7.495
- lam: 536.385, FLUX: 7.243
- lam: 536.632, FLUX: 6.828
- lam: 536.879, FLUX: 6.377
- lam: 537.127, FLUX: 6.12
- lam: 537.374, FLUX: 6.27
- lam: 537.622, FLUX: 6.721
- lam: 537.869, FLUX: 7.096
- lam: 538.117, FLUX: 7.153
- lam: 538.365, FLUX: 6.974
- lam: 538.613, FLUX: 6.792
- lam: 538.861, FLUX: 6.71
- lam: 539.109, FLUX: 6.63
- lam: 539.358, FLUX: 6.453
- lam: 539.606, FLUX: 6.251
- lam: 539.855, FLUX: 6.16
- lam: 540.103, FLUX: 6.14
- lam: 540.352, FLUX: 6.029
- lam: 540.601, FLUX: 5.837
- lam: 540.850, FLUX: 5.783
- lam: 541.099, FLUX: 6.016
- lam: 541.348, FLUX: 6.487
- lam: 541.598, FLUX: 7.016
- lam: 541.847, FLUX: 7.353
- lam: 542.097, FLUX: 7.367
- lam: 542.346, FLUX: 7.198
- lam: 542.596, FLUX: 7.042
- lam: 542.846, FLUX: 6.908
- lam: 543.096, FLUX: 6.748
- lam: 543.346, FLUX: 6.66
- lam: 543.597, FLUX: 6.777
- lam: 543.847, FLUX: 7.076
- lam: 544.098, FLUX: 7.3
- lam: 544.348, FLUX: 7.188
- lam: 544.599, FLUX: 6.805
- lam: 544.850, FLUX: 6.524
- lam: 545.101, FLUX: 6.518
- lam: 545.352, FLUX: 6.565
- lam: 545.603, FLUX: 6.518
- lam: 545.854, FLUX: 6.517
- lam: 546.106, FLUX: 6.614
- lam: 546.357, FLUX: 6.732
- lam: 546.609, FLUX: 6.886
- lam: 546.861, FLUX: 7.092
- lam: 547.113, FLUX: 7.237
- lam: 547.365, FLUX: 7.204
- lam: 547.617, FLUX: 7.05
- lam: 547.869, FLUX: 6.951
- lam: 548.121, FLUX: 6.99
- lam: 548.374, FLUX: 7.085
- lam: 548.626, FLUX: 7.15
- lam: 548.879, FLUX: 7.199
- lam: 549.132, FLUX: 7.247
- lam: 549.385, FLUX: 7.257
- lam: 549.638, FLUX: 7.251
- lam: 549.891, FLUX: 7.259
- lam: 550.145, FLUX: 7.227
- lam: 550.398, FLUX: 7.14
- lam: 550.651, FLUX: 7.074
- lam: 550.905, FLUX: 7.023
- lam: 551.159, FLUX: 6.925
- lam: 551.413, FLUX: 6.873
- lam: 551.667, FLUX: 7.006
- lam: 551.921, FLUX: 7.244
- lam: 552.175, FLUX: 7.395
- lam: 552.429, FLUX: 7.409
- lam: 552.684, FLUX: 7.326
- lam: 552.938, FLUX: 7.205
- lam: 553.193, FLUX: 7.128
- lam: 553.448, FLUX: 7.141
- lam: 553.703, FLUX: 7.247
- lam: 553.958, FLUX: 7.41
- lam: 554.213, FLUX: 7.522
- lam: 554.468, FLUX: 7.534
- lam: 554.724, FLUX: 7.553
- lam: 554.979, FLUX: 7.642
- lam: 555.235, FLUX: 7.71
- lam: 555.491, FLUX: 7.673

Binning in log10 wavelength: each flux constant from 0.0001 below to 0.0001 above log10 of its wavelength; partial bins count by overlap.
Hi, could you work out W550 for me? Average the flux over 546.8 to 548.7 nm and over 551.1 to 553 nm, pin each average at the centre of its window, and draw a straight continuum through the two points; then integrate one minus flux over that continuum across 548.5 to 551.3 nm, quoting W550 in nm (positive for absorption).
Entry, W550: -0.01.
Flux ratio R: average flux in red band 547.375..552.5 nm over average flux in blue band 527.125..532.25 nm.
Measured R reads 1.1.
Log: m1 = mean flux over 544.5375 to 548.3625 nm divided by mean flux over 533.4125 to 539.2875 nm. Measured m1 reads 1.0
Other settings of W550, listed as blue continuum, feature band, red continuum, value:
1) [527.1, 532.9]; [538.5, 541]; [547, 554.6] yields 0.17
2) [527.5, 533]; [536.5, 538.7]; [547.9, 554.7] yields 0.00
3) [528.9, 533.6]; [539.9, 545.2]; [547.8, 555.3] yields 0.12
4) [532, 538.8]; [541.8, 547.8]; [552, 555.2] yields 0.04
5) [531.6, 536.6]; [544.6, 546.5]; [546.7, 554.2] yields 0.10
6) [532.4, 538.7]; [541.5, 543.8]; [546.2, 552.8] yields -0.07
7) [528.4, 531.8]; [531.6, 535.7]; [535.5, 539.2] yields 0.34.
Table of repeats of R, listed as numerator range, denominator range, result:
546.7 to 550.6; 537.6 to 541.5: 1.11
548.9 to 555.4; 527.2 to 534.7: 1.16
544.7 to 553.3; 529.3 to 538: 1.08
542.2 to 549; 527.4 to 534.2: 1.09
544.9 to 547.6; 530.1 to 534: 1.08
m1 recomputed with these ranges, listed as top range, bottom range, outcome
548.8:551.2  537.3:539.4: 1.06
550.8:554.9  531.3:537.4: 1.12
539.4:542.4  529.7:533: 1.01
